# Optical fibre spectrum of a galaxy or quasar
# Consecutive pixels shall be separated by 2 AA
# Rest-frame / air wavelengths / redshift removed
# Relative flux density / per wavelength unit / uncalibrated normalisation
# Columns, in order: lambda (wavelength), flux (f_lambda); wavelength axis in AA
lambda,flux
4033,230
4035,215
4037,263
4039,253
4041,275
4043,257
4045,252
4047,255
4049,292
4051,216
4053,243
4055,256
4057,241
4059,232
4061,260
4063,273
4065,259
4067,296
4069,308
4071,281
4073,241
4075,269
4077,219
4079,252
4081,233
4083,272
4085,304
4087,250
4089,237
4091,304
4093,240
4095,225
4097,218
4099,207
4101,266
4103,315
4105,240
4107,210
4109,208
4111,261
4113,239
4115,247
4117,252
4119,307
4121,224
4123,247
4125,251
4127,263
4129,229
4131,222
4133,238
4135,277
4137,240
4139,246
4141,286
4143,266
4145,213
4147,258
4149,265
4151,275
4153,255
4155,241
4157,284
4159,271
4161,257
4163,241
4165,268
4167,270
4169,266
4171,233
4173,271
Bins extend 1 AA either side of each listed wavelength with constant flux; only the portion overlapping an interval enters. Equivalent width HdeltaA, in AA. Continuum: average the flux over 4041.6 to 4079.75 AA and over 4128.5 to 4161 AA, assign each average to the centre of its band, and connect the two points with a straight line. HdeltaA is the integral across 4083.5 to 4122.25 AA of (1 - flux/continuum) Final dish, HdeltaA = 0.9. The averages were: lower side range 258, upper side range 255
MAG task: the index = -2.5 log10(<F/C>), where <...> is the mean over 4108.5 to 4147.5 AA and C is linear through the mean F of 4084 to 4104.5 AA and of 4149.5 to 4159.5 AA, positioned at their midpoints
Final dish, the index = 0.05 mag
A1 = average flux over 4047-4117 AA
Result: 253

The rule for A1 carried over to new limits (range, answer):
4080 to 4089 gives 262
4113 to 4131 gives 250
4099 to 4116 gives 246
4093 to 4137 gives 245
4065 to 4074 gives 279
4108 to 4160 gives 252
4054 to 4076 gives 265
